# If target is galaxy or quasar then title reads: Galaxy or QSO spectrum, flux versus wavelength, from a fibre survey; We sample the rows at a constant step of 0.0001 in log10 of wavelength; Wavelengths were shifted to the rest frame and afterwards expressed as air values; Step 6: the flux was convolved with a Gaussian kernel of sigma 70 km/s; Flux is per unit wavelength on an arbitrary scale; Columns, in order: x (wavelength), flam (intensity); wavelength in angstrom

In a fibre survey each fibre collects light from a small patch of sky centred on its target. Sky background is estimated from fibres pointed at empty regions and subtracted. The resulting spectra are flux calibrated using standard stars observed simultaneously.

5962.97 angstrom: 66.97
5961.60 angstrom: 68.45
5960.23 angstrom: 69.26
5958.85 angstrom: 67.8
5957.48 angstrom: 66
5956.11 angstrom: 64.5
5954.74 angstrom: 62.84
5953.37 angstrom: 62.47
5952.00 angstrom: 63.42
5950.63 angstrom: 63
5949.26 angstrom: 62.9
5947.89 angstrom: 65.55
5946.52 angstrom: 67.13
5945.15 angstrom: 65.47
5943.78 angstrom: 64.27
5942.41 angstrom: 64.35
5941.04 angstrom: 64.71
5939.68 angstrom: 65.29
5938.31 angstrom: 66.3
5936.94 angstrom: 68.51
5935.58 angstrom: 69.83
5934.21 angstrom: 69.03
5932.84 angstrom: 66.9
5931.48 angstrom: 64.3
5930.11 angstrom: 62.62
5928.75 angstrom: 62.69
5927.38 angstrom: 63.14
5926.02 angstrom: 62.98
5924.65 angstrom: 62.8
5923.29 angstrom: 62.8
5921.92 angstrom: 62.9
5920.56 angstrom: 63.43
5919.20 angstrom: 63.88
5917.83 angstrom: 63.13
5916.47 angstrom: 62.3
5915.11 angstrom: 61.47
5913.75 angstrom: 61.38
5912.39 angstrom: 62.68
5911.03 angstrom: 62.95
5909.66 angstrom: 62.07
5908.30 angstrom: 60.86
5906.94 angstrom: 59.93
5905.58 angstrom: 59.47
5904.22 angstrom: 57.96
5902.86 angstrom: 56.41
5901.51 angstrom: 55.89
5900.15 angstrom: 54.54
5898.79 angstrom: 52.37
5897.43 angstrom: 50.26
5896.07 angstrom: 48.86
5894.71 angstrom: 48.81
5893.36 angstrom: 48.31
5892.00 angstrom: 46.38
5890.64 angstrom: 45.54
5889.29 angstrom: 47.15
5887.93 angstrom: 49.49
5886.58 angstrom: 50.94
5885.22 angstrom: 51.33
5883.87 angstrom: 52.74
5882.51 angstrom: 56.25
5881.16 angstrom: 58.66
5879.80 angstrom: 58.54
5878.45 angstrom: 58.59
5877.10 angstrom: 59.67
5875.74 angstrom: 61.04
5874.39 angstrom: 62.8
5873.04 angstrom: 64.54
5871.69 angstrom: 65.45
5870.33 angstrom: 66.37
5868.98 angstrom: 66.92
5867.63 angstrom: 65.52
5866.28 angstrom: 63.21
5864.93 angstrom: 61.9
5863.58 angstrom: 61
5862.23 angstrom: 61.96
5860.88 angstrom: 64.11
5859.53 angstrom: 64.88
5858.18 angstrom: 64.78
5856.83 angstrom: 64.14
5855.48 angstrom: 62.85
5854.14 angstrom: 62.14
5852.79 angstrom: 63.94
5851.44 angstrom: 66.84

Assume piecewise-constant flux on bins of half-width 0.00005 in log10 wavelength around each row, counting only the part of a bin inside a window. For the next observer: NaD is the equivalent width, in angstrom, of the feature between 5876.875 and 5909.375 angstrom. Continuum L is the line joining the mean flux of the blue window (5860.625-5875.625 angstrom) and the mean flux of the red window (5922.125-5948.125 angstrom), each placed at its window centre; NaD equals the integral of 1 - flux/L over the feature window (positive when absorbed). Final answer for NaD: 5.4 angstrom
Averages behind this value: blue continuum 63.9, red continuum 65.1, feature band 53.7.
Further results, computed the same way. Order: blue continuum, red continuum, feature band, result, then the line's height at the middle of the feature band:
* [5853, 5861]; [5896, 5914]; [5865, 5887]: 0.4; 61.4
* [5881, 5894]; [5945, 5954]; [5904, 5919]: -1.5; 55.7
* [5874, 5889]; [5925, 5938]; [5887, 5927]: 2.5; 60.8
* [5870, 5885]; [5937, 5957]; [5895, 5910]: 1.4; 61.6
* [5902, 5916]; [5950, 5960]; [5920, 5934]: -0.4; 62.1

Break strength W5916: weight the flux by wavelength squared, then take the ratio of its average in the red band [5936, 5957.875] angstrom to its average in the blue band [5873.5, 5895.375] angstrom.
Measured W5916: 1.24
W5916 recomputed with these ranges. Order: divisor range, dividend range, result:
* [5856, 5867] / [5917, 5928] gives 1.02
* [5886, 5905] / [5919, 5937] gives 1.28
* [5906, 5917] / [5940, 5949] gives 1.07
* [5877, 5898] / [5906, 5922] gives 1.21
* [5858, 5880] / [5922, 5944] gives 1.05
